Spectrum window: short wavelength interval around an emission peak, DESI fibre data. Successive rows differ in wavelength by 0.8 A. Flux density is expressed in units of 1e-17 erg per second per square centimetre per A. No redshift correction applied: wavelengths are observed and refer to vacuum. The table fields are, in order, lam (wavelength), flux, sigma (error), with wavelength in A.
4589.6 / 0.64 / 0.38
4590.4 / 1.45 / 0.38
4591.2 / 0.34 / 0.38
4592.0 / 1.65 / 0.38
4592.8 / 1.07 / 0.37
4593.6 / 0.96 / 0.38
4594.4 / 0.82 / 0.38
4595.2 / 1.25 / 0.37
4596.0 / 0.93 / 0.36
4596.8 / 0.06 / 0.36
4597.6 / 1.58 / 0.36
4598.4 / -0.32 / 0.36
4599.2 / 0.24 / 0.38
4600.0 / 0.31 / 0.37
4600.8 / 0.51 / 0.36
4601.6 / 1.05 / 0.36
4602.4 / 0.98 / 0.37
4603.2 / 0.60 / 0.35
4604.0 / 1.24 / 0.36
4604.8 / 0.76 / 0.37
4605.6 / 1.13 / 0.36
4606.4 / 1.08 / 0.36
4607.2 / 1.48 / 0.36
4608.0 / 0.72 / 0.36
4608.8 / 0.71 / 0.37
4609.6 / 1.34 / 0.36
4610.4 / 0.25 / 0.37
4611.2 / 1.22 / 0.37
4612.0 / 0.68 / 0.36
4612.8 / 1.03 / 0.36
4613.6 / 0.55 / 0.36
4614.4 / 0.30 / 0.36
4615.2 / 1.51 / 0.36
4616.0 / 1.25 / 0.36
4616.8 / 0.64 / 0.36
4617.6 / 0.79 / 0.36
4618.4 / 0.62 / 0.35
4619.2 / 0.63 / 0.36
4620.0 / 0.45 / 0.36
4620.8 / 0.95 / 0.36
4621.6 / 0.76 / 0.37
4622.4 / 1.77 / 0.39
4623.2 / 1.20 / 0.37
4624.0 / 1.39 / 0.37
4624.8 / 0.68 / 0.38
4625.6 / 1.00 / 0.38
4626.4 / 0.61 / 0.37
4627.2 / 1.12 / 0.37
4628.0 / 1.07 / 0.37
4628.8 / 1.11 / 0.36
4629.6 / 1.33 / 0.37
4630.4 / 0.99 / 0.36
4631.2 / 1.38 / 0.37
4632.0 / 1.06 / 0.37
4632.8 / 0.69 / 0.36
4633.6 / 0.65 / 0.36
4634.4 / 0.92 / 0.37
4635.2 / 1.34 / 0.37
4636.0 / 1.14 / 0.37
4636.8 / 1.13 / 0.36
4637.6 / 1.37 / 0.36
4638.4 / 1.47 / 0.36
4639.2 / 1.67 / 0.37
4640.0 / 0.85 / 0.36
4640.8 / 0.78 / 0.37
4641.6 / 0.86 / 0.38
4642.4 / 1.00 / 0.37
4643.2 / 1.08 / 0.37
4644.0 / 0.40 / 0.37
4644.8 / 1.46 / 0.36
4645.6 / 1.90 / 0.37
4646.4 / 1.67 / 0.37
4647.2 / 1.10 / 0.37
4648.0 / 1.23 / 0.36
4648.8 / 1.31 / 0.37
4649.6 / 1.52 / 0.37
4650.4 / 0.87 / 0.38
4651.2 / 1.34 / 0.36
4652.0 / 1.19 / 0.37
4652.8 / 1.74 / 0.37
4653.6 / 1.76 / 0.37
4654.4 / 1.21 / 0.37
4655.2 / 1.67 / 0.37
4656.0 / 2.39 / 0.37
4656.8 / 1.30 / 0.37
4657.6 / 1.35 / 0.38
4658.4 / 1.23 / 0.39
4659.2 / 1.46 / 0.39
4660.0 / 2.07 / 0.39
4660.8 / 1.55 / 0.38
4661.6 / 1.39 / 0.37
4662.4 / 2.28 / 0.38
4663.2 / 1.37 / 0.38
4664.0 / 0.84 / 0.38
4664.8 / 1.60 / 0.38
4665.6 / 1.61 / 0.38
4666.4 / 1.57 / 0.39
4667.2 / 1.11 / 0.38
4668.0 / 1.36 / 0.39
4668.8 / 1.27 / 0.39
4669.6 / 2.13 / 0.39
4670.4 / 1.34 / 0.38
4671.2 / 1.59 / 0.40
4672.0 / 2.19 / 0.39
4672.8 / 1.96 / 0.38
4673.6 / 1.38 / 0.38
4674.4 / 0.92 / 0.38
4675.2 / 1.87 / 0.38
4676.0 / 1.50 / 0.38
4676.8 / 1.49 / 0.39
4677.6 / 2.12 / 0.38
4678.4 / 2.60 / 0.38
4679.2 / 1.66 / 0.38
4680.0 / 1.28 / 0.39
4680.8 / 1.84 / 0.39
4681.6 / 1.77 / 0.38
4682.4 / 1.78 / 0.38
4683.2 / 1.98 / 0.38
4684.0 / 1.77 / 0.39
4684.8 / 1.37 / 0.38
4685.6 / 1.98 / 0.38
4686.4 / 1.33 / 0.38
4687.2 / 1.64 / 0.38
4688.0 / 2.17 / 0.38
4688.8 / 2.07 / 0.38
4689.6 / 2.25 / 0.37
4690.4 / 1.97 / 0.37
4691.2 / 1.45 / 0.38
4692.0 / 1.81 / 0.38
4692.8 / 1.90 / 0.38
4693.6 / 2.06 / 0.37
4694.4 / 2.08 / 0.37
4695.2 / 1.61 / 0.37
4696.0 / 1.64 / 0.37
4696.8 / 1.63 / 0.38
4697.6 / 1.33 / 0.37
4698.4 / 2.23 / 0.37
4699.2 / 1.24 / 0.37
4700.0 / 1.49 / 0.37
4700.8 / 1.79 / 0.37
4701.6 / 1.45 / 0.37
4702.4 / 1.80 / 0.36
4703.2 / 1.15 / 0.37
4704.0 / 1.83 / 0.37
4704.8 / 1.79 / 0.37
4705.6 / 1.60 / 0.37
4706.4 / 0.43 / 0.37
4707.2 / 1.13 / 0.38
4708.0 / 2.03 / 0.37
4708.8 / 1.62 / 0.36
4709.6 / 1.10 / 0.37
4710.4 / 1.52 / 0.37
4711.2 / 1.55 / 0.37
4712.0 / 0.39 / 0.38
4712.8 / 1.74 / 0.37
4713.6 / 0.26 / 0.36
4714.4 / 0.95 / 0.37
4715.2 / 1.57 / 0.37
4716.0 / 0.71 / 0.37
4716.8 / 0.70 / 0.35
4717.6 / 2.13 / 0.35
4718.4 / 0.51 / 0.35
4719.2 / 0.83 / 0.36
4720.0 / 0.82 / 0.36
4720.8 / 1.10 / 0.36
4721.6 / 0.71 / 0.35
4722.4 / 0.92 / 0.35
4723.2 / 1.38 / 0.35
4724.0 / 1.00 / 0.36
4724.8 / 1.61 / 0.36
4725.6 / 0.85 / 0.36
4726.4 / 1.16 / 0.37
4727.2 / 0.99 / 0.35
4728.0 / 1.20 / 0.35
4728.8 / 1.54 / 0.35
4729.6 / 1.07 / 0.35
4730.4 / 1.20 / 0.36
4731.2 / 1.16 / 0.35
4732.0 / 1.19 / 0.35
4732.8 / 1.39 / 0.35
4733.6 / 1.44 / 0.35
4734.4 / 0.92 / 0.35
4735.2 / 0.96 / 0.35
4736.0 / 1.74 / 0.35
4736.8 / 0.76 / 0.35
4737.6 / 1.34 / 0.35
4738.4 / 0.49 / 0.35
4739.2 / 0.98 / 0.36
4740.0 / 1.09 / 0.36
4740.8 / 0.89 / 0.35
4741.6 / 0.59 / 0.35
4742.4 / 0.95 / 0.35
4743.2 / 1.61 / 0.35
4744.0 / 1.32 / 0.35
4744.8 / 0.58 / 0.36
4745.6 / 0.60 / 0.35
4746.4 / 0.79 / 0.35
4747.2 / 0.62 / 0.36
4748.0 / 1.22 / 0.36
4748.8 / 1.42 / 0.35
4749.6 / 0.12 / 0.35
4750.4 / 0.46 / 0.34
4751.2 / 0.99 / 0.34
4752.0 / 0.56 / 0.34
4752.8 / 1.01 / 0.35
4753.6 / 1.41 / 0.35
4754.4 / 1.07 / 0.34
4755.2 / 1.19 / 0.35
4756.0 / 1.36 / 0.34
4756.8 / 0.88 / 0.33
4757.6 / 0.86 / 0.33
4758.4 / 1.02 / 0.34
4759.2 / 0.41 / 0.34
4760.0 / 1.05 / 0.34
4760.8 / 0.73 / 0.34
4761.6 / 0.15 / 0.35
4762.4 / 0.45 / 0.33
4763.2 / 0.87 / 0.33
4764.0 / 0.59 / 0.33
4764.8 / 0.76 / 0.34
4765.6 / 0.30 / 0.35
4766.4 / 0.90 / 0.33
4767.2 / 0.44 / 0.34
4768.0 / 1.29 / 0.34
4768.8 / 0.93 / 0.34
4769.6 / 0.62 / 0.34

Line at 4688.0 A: C III]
